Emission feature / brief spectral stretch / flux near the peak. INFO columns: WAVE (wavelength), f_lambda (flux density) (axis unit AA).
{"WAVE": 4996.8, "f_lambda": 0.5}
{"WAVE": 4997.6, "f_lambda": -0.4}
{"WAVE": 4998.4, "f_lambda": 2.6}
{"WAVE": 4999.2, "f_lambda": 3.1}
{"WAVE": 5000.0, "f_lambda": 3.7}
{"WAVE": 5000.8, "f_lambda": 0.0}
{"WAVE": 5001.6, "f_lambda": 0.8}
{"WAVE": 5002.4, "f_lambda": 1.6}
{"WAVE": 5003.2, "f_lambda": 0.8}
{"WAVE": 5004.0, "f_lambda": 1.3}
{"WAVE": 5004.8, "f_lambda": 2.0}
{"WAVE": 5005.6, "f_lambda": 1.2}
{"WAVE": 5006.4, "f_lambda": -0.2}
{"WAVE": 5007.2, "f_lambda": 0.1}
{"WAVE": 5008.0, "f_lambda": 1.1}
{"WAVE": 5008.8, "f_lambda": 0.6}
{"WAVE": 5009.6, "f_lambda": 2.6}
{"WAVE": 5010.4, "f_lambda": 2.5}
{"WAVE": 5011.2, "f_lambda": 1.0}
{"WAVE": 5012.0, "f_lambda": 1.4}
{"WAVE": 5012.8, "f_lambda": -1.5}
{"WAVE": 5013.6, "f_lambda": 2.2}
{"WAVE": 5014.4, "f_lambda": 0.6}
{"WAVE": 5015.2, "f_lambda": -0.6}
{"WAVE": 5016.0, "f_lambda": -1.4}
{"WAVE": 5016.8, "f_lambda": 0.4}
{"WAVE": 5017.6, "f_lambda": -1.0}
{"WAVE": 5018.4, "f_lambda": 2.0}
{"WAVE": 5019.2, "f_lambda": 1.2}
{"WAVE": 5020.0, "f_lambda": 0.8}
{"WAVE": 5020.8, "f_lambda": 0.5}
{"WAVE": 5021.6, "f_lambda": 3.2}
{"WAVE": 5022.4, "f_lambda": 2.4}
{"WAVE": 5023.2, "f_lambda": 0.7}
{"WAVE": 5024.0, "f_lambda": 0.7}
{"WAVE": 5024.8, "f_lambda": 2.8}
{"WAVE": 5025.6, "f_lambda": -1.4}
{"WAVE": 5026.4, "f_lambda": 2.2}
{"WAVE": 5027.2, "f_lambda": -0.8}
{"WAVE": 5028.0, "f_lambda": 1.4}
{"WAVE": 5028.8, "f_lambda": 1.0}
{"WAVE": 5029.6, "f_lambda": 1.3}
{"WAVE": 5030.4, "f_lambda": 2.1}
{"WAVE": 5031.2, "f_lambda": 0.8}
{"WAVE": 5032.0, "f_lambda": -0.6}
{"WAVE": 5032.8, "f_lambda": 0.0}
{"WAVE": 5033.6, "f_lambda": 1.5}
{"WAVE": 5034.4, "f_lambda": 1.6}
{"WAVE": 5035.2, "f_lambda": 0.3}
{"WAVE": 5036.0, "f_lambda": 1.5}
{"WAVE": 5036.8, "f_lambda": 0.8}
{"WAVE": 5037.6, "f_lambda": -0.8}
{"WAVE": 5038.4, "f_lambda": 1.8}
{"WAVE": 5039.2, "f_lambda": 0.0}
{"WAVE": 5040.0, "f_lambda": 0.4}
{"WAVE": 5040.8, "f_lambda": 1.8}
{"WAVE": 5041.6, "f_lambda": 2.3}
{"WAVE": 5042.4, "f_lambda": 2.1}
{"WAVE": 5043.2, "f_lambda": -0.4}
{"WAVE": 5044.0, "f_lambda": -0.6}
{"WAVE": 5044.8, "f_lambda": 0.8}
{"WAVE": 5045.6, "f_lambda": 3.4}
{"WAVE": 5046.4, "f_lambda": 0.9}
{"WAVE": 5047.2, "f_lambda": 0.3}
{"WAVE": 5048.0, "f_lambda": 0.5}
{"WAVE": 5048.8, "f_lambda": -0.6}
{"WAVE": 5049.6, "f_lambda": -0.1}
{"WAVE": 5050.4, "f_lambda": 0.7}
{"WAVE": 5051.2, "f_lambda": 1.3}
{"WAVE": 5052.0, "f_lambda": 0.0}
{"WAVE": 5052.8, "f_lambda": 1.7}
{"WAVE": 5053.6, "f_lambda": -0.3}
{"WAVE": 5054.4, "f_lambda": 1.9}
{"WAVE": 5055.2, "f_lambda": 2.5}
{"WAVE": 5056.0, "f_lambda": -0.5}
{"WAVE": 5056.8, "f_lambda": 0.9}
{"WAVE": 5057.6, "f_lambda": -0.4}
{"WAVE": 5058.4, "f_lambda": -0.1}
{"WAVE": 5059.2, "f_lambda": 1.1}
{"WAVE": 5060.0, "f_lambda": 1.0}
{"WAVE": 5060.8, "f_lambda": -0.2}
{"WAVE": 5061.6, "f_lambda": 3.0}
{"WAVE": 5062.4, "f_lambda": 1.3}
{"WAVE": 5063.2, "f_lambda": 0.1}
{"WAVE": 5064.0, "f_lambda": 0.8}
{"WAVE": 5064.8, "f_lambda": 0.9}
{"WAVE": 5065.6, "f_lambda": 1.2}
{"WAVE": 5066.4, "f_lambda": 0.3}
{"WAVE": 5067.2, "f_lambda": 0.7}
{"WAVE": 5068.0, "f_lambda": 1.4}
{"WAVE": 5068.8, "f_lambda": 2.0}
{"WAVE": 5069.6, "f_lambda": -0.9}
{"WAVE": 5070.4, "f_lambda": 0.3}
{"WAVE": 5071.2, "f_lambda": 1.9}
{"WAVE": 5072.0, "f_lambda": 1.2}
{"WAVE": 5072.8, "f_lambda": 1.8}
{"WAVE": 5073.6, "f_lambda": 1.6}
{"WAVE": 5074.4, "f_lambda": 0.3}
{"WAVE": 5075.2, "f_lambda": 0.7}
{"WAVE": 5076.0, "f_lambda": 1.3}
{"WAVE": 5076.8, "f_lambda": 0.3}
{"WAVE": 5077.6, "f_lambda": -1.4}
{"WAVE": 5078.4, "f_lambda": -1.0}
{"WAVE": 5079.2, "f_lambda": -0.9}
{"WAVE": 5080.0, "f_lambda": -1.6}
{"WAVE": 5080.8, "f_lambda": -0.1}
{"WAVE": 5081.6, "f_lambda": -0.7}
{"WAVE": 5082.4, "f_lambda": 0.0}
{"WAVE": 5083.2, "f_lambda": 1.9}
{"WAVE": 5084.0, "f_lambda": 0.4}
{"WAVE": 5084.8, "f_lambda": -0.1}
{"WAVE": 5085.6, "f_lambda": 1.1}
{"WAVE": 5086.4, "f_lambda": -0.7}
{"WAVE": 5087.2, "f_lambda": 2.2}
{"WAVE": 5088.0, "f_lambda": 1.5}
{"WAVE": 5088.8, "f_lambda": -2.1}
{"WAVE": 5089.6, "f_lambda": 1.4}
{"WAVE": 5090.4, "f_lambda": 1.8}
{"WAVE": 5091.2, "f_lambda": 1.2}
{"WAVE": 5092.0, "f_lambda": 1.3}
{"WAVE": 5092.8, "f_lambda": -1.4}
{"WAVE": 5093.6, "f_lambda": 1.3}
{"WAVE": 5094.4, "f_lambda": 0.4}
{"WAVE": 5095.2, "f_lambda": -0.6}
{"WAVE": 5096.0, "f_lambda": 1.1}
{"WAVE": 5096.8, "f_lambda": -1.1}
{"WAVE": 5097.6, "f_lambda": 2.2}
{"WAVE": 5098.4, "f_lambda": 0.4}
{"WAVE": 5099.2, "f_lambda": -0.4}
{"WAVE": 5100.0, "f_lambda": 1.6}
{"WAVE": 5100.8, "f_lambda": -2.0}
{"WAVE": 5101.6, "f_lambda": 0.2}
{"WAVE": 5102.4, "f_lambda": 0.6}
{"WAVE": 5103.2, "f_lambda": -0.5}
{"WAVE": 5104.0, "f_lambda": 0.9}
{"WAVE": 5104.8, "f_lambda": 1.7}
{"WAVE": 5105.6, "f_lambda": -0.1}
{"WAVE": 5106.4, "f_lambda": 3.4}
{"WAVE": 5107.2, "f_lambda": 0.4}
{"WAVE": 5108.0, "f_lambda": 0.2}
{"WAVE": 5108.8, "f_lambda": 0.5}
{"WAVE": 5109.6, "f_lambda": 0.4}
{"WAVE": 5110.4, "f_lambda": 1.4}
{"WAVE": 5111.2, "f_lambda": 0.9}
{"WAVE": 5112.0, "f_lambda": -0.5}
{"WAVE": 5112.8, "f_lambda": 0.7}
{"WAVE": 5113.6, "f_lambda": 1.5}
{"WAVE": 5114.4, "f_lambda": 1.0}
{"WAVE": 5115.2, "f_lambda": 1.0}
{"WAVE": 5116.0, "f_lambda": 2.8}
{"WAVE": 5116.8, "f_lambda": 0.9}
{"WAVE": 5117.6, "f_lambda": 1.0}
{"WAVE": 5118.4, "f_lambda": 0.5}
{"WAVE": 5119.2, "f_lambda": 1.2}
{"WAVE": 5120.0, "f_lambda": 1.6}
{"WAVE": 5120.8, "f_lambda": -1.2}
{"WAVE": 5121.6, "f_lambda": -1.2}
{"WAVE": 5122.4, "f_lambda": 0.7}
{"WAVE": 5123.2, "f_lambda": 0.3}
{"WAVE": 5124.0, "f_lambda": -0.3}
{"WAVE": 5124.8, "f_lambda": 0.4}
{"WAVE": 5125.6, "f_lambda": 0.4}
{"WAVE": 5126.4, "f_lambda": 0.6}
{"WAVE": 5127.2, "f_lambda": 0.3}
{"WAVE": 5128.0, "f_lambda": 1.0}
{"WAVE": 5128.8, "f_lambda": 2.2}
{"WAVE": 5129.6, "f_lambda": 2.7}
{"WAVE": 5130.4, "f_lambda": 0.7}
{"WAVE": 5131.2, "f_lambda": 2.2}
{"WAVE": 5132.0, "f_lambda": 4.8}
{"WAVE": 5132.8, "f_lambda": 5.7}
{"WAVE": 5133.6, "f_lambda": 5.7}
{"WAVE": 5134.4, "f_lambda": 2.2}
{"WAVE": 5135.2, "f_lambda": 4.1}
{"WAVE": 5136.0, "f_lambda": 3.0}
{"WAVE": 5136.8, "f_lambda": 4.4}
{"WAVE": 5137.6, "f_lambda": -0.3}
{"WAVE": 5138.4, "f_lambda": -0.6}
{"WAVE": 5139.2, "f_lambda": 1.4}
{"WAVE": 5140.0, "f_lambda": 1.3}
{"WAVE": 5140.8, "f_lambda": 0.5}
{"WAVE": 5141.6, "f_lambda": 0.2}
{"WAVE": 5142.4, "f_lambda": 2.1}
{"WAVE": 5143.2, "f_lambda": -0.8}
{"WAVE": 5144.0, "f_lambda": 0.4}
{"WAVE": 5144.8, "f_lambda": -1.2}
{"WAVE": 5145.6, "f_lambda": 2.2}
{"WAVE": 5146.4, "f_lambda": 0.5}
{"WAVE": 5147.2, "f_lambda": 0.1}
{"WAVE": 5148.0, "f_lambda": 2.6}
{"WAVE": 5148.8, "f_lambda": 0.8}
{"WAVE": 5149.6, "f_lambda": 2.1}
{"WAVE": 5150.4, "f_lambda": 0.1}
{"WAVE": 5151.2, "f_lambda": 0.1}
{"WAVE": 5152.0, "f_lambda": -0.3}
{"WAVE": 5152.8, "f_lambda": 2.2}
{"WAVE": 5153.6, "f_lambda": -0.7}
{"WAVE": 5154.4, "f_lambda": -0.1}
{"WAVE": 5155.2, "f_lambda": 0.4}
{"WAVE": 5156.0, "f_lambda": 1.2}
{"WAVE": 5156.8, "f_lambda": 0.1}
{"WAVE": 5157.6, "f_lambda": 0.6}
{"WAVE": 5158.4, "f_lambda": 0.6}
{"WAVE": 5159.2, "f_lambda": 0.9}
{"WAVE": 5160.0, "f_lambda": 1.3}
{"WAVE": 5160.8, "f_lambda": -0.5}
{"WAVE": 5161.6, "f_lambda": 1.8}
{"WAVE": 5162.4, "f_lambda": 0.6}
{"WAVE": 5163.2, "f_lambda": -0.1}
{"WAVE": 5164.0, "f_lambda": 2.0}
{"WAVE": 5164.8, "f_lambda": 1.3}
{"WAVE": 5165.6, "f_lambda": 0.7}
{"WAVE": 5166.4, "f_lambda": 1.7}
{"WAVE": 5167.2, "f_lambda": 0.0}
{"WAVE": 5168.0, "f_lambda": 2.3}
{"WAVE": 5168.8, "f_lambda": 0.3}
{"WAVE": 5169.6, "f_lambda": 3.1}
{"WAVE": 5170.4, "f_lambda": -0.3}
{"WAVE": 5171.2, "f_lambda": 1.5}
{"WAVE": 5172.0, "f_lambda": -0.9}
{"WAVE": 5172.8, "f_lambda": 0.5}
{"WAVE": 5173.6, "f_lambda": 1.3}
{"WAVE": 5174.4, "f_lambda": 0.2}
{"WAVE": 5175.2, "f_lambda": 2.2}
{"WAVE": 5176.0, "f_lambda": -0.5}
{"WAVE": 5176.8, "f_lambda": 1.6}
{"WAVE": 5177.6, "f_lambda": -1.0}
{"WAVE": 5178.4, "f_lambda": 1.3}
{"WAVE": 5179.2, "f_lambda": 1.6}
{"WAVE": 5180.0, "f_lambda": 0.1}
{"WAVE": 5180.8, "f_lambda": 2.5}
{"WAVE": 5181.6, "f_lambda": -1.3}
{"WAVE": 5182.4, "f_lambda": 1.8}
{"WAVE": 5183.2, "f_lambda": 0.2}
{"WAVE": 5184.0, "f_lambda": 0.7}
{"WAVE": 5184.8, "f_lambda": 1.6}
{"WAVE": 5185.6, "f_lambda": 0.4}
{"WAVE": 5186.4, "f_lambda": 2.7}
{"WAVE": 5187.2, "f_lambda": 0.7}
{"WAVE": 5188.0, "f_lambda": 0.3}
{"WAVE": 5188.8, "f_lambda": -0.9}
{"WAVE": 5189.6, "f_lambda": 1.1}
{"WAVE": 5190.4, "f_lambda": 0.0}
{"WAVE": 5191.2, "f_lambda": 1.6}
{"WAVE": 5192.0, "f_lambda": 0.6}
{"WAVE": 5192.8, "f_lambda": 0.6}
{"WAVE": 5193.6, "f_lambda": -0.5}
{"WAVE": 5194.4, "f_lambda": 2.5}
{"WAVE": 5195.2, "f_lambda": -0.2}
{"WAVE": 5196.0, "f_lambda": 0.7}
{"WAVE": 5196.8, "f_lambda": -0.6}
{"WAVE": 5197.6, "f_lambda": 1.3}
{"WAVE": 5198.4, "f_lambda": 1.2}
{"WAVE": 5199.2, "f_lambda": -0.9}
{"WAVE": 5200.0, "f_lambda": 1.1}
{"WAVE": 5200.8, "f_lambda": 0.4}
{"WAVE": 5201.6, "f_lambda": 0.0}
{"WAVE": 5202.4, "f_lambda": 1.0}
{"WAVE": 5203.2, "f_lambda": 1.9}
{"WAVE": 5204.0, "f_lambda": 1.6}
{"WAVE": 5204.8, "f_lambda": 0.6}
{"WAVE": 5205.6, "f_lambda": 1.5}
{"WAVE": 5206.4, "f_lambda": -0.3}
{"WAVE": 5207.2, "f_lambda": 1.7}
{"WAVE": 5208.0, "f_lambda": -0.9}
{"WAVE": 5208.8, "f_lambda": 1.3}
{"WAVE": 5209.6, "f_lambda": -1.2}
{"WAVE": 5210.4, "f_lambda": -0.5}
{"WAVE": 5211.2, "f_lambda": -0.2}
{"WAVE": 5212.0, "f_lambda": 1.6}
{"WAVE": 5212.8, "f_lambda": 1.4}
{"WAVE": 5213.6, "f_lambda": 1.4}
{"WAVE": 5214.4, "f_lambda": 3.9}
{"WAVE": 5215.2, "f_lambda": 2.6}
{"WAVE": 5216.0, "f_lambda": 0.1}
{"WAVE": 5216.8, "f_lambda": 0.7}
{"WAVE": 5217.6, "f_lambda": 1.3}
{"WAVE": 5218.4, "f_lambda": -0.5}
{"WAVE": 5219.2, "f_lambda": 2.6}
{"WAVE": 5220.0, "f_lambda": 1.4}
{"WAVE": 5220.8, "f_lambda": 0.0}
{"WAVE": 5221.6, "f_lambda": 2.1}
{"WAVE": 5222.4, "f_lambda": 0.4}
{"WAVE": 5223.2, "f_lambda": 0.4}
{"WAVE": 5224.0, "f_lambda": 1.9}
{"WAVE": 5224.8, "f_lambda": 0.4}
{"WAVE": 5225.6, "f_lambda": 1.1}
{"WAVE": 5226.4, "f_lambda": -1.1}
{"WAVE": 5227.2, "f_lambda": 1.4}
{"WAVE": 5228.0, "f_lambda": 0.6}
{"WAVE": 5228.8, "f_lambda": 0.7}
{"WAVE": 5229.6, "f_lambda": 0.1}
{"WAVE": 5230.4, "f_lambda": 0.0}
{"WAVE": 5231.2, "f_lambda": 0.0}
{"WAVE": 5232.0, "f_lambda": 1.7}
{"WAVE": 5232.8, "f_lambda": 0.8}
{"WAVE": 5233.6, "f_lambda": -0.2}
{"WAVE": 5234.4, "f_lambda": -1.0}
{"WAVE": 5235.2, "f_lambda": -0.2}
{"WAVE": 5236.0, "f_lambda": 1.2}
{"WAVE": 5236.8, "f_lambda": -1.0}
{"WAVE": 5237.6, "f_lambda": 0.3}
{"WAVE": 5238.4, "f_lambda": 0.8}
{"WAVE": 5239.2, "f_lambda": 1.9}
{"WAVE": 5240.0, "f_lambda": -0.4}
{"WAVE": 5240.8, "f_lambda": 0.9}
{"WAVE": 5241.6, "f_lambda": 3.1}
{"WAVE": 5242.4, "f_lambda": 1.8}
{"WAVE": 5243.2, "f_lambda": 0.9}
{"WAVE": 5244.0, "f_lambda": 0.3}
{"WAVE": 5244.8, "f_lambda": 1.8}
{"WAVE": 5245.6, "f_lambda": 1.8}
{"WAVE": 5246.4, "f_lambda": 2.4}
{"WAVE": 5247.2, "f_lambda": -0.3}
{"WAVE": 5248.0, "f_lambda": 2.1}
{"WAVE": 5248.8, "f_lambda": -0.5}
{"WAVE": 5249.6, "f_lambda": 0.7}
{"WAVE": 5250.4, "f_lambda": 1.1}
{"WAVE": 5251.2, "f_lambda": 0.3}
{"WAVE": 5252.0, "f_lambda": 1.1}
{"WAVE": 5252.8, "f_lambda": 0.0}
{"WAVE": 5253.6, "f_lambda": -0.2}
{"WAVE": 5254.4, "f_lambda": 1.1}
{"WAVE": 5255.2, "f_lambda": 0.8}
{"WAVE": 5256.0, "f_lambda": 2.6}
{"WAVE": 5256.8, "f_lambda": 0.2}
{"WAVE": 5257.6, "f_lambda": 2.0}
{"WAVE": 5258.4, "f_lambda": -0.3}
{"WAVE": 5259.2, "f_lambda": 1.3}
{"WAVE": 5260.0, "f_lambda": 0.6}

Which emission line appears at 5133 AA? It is [O II]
